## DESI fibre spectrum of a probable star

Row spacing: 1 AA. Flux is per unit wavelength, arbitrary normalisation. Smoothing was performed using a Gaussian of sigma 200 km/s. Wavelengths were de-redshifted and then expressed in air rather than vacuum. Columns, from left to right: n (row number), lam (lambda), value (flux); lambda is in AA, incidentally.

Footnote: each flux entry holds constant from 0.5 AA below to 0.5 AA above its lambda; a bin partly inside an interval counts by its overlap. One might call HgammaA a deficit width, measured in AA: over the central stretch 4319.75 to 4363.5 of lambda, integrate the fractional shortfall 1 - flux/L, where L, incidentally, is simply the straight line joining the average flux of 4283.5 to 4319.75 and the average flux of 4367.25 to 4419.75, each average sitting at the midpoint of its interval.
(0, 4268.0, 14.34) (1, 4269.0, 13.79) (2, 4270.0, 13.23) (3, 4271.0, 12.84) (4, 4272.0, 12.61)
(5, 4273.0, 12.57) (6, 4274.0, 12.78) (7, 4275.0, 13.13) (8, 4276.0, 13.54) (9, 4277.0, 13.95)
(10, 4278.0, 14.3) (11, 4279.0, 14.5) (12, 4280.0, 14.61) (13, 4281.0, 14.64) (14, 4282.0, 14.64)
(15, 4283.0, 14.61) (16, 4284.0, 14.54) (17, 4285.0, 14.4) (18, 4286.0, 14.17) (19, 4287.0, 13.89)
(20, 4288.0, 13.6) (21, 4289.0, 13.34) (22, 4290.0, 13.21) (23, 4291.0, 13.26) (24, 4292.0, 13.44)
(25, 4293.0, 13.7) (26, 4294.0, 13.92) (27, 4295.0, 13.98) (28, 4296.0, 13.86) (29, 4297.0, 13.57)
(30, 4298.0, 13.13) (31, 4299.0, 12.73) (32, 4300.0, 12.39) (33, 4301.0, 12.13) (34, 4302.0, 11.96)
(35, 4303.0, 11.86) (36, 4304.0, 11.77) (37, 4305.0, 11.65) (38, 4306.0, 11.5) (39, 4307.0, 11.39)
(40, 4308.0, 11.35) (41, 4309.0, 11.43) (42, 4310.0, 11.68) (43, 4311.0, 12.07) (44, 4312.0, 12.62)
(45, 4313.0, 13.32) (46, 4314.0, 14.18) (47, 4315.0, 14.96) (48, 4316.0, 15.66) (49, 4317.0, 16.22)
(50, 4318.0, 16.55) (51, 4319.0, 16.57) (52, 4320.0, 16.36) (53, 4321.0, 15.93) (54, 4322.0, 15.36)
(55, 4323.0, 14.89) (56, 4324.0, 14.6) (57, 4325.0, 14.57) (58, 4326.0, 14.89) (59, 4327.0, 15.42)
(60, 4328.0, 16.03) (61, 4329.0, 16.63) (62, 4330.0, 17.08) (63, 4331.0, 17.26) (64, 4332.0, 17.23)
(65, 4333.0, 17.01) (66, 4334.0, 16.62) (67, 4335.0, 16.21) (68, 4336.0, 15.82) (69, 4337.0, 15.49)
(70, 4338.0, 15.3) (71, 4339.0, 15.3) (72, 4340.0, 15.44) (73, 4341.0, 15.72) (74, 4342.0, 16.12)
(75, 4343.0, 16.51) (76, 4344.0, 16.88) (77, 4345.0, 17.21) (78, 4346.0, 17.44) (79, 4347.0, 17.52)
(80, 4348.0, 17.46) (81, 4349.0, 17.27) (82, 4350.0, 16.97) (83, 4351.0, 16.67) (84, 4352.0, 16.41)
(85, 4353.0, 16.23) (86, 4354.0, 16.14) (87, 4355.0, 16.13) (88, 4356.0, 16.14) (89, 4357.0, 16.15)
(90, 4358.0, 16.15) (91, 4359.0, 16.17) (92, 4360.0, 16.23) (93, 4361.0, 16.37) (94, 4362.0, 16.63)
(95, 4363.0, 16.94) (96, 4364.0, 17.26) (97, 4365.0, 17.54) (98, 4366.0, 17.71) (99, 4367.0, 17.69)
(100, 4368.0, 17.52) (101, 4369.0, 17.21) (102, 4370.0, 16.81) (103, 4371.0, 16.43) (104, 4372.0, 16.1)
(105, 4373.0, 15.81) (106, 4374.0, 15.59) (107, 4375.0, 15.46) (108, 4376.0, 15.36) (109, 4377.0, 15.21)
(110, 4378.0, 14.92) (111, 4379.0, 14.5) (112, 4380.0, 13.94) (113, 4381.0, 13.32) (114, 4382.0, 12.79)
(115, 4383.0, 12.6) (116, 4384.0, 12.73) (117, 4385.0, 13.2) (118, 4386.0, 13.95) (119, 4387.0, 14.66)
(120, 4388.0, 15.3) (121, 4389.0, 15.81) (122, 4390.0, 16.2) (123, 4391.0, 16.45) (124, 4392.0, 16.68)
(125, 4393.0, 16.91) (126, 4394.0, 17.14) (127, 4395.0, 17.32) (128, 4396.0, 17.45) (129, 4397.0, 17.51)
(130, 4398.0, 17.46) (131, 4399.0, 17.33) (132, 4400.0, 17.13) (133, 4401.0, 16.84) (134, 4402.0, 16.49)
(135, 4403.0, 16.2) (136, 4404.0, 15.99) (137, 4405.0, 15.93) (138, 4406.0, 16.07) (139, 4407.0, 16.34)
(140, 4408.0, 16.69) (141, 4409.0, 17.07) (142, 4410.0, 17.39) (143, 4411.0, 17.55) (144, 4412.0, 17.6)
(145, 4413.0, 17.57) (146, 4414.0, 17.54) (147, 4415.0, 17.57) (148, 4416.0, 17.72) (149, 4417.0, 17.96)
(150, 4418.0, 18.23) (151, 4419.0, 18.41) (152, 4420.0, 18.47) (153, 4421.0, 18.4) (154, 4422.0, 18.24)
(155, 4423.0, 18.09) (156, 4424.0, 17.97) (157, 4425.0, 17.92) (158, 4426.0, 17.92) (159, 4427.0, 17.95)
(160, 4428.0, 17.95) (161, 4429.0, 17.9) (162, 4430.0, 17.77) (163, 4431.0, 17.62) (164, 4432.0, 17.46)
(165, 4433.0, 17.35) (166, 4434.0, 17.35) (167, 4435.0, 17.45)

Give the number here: -5.0 AA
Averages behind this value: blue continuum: 13.4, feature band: 16.2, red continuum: 16.2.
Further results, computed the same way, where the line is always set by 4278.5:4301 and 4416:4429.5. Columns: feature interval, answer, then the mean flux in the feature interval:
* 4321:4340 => -1.0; 15.9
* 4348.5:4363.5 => -0.5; 16.4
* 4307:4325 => 0.5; 14.3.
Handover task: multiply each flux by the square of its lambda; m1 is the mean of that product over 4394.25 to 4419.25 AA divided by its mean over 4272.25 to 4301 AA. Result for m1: 1.3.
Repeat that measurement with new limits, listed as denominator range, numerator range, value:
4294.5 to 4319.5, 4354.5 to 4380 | 1.27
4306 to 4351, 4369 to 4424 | 1.09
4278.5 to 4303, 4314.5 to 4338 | 1.19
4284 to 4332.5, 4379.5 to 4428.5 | 1.24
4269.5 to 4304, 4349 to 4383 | 1.23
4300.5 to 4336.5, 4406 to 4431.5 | 1.28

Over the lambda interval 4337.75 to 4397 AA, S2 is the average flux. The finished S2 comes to 16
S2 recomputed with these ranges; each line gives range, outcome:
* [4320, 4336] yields 16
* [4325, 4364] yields 16.4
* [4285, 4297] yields 13.7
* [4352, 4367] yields 16.6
